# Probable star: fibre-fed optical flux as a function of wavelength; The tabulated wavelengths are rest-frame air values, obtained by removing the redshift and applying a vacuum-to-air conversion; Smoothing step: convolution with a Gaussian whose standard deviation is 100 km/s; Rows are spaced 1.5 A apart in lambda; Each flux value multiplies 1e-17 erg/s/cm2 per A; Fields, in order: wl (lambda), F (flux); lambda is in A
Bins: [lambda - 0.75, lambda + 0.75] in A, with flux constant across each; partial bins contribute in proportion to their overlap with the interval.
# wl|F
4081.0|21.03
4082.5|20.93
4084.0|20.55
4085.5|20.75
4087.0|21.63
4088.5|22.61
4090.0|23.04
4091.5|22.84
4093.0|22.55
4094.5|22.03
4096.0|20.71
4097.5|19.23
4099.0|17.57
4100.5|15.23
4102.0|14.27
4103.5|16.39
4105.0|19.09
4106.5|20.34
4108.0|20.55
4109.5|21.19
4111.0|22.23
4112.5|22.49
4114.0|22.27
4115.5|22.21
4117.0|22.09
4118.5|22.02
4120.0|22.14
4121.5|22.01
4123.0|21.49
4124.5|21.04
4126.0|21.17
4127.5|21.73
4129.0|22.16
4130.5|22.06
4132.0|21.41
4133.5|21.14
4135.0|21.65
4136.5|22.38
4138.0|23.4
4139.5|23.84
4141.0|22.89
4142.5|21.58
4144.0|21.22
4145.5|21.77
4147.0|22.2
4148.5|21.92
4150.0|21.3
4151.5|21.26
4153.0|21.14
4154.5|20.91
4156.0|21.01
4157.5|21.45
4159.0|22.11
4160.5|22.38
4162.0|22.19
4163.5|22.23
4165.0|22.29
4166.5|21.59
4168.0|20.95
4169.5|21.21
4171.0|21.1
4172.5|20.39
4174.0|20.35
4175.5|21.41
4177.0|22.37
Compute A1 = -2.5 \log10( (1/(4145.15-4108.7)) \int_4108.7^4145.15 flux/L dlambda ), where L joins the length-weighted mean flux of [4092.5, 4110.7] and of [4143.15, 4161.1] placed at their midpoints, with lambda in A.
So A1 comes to -0.09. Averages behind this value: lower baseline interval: 19.1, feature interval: 22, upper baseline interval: 21.5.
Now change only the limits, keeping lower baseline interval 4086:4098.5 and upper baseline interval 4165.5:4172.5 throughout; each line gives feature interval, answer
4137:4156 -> -0.03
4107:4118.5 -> -0.01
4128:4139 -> -0.03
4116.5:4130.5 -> -0.01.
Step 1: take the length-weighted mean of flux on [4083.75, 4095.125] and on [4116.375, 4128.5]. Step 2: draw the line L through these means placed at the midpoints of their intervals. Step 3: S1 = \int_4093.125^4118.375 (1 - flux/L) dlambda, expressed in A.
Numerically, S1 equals 2.2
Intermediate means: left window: 22.1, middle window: 20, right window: 21.7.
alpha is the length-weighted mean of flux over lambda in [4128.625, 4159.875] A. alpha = 21.8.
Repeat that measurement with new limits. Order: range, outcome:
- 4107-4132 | 21.8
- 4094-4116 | 19.7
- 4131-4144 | 22.2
